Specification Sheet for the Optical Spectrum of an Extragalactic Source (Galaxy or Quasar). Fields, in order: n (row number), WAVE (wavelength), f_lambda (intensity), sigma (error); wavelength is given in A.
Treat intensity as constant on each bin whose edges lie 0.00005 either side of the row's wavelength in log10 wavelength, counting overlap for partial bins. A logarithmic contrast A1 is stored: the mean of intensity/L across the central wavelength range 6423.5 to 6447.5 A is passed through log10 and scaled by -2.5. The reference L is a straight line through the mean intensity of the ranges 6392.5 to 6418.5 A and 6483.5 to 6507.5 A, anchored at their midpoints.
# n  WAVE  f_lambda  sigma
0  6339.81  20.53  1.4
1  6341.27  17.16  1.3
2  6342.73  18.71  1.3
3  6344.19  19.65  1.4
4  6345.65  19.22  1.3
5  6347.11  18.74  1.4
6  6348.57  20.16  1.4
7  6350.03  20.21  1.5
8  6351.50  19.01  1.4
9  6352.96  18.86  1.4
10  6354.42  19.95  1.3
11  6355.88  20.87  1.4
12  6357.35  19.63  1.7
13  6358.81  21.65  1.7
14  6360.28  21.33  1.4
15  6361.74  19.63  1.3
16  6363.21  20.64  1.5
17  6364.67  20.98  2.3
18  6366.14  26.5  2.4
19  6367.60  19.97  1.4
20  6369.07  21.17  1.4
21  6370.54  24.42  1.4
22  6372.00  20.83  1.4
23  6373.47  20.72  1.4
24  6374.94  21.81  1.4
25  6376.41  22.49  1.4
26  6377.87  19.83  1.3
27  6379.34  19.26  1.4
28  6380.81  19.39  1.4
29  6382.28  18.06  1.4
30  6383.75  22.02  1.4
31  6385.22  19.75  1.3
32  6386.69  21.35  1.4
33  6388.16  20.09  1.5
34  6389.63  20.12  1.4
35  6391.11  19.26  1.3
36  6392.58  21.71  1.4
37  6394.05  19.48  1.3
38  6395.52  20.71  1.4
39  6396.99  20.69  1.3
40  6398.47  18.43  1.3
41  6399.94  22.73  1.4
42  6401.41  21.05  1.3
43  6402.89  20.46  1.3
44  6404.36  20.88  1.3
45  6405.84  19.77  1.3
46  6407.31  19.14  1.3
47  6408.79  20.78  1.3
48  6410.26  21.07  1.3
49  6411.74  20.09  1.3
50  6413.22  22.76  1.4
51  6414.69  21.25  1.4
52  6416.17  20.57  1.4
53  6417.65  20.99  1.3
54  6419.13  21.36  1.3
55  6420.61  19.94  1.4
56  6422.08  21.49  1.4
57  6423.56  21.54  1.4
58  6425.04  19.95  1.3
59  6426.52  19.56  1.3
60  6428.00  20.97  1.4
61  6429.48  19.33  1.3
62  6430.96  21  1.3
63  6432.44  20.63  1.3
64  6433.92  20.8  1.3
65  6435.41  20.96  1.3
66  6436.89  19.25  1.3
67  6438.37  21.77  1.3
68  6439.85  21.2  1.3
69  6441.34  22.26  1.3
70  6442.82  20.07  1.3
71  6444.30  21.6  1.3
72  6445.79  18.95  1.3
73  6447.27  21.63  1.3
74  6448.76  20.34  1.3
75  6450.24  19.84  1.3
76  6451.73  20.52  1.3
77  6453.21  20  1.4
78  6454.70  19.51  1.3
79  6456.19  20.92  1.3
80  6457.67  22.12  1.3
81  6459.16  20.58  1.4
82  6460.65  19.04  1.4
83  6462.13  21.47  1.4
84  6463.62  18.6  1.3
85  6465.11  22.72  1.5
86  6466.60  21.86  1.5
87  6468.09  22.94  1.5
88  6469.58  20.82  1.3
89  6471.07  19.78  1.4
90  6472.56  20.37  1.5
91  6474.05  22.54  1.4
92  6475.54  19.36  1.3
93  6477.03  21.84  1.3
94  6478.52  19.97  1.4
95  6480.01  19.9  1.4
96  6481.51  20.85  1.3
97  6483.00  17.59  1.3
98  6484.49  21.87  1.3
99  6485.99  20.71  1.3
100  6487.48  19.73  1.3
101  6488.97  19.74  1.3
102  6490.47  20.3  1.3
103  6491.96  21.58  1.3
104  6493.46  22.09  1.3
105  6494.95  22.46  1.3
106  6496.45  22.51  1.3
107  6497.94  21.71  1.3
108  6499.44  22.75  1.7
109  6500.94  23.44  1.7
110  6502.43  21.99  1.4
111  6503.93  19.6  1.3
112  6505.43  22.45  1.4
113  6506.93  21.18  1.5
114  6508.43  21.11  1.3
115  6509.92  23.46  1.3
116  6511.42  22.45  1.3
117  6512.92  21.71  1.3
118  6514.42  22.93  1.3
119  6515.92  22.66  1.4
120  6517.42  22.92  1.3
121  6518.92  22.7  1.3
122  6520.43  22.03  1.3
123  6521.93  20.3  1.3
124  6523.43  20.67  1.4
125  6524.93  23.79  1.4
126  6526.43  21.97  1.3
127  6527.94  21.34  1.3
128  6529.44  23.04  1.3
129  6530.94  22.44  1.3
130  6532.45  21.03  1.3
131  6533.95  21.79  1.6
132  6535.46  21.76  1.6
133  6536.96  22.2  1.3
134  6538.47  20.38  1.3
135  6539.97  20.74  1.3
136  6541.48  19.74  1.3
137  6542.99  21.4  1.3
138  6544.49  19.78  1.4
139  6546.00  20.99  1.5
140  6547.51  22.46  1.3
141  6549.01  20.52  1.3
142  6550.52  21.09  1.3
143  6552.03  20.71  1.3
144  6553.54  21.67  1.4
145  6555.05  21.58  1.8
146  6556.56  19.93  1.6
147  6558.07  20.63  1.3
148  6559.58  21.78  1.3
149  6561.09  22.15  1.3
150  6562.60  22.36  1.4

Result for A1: 0.02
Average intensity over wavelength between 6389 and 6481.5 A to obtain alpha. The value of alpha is 20.7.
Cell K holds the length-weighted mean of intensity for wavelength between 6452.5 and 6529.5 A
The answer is 21.3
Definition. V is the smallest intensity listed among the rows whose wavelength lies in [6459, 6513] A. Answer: 17.59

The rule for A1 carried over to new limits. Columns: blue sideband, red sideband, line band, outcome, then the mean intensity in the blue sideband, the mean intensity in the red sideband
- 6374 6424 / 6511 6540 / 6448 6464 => 0.05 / 20.6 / 22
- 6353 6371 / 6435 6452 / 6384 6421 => 0.02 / 21.3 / 20.7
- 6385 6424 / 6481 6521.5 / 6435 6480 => 0.02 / 20.7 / 21.6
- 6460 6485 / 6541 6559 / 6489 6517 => -0.06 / 20.7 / 20.9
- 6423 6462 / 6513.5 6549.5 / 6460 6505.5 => 0.00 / 20.6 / 21.7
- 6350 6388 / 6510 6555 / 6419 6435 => 0.03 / 20.8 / 21.7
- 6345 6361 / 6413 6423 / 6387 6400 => 0.02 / 20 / 21.1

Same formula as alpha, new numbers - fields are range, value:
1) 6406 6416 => 20.8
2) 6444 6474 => 20.7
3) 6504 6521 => 22.2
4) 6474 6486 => 20.4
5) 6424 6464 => 20.5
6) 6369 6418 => 20.7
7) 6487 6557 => 21.6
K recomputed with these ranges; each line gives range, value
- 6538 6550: 20.8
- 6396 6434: 20.7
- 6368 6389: 20.8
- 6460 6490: 20.6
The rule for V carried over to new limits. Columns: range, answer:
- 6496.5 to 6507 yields 19.6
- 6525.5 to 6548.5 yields 19.74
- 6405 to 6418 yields 19.14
